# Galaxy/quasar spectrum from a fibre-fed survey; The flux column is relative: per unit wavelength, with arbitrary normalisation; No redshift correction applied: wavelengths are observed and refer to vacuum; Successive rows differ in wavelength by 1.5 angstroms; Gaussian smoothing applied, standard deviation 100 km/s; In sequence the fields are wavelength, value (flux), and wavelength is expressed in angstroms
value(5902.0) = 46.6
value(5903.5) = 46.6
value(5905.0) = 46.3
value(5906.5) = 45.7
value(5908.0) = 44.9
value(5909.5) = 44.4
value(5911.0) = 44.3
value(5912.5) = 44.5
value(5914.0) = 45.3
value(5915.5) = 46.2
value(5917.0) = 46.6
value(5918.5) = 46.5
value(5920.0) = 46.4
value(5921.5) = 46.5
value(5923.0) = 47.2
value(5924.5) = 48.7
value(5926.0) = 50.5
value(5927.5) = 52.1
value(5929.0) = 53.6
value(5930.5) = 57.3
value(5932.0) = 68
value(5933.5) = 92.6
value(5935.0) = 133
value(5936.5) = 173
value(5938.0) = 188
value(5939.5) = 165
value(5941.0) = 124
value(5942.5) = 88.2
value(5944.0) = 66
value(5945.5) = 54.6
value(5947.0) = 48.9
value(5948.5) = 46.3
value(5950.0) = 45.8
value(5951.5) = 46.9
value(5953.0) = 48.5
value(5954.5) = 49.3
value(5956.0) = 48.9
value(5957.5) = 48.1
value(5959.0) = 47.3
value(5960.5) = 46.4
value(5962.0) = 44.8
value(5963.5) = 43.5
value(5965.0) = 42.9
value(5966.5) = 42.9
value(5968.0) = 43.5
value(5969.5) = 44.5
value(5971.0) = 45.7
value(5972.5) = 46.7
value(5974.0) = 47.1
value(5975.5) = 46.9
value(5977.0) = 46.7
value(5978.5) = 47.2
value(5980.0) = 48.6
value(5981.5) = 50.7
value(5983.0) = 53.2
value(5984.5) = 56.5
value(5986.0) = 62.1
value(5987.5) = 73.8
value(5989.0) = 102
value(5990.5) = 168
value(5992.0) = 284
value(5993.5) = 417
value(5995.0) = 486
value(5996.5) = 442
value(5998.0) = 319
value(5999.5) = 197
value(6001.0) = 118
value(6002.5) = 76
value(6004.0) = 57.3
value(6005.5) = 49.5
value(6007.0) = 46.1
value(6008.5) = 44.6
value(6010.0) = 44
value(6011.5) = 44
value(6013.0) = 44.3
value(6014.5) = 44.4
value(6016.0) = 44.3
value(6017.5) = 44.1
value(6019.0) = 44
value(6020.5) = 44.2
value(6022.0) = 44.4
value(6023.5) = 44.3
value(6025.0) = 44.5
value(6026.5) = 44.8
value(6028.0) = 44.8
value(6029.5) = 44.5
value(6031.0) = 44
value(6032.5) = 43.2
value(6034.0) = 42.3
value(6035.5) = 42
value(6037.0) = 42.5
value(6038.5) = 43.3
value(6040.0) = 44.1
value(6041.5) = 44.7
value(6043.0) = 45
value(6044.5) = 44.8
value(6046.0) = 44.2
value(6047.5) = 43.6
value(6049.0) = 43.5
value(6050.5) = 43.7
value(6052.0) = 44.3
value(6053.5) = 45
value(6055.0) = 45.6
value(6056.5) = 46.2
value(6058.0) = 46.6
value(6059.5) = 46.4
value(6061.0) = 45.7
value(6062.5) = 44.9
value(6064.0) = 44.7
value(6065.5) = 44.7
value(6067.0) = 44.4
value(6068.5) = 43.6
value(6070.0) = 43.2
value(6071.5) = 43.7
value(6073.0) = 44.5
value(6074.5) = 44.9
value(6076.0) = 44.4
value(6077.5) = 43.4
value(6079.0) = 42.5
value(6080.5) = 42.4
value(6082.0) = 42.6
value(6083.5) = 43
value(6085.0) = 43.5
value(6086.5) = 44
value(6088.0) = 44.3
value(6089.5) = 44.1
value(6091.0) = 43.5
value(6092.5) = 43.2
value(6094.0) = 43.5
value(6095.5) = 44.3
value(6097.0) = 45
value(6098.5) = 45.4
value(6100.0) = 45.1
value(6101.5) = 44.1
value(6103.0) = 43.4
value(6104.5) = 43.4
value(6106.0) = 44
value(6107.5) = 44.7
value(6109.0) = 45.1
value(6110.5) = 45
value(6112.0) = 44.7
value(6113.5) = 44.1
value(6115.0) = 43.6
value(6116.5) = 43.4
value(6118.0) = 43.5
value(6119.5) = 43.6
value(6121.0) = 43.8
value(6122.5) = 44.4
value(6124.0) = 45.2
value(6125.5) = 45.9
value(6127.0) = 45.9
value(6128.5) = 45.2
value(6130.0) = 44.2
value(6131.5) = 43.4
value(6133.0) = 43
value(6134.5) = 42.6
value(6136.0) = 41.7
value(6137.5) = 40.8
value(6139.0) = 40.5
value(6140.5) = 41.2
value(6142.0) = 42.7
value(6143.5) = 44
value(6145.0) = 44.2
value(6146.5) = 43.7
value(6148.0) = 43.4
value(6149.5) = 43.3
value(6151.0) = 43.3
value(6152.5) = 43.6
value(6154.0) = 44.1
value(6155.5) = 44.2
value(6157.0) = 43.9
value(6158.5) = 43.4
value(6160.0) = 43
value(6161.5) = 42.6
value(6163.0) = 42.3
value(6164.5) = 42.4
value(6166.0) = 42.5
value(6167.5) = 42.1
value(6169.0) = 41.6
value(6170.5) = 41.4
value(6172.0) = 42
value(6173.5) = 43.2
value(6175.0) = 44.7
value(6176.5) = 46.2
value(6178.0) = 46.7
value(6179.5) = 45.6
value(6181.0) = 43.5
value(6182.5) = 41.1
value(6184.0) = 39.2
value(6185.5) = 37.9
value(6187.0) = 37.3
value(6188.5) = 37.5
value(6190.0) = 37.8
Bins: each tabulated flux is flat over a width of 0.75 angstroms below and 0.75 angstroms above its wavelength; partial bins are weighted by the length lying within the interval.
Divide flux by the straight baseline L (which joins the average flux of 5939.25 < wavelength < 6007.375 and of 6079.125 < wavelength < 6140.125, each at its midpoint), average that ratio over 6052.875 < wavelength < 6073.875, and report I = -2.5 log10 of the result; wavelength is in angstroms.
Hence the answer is 0.37 mag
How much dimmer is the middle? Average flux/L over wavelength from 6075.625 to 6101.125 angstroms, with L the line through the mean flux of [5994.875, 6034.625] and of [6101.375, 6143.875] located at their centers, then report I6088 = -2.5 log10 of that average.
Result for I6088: 0.308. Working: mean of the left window 89.8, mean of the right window 43.7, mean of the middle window 43.8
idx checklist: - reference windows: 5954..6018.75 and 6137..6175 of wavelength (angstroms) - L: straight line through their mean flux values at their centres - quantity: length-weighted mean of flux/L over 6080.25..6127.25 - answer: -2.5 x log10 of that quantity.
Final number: 0.32 mag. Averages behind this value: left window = 97.4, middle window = 44.1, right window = 42.8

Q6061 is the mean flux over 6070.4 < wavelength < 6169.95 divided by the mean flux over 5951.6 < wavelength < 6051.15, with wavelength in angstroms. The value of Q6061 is 0.55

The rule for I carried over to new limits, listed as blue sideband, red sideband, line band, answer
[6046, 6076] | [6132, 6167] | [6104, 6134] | -0.02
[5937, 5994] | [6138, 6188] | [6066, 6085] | 0.32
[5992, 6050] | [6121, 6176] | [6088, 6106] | 0.39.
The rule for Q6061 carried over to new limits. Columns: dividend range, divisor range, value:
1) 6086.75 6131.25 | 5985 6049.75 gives 0.46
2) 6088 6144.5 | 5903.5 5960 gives 0.67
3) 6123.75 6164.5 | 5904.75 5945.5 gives 0.60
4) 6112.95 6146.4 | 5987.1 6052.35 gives 0.46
